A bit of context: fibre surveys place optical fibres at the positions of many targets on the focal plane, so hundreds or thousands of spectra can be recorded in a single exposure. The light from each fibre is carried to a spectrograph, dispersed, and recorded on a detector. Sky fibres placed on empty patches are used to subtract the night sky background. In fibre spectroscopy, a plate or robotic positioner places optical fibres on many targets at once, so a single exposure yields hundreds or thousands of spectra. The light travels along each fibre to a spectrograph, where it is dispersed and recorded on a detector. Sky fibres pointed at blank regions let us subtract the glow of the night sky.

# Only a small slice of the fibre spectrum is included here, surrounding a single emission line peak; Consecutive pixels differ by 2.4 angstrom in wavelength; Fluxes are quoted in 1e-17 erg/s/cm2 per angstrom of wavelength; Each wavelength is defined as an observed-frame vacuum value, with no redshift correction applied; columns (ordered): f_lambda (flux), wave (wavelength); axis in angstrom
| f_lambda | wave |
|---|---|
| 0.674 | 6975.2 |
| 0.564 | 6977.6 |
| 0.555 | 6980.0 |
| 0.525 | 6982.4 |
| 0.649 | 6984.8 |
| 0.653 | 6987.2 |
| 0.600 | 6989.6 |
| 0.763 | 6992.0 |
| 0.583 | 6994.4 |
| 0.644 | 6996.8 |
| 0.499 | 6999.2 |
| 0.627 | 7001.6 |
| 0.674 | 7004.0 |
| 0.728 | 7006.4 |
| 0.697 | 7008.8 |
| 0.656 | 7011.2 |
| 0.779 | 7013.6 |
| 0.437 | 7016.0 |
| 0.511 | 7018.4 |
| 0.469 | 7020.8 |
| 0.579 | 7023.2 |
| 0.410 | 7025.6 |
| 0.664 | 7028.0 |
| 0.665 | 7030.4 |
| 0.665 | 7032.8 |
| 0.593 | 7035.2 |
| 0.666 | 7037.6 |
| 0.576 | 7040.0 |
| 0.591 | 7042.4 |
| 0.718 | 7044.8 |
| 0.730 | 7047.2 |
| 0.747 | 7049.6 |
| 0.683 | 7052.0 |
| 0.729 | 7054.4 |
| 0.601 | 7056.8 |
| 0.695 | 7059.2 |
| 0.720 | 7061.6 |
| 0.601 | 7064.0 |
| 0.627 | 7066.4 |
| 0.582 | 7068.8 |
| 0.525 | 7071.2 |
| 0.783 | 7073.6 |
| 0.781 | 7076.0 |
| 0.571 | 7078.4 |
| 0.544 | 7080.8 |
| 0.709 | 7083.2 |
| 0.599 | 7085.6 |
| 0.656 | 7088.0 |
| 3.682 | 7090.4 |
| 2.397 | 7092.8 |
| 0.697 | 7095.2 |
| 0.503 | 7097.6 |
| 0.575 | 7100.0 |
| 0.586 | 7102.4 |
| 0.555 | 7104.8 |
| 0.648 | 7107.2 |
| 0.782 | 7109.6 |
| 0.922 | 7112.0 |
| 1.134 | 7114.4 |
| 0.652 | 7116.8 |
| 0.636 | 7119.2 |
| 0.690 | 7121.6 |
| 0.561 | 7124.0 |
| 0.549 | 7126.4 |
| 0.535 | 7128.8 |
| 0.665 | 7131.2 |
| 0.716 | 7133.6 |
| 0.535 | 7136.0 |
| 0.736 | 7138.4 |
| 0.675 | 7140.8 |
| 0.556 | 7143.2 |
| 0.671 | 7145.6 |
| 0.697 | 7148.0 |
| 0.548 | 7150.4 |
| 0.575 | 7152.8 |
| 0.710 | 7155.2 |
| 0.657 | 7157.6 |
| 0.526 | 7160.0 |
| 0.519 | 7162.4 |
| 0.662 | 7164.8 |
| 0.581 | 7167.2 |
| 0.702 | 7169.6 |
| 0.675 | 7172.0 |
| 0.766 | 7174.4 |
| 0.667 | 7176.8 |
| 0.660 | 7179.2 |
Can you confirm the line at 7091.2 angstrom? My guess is H-alpha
